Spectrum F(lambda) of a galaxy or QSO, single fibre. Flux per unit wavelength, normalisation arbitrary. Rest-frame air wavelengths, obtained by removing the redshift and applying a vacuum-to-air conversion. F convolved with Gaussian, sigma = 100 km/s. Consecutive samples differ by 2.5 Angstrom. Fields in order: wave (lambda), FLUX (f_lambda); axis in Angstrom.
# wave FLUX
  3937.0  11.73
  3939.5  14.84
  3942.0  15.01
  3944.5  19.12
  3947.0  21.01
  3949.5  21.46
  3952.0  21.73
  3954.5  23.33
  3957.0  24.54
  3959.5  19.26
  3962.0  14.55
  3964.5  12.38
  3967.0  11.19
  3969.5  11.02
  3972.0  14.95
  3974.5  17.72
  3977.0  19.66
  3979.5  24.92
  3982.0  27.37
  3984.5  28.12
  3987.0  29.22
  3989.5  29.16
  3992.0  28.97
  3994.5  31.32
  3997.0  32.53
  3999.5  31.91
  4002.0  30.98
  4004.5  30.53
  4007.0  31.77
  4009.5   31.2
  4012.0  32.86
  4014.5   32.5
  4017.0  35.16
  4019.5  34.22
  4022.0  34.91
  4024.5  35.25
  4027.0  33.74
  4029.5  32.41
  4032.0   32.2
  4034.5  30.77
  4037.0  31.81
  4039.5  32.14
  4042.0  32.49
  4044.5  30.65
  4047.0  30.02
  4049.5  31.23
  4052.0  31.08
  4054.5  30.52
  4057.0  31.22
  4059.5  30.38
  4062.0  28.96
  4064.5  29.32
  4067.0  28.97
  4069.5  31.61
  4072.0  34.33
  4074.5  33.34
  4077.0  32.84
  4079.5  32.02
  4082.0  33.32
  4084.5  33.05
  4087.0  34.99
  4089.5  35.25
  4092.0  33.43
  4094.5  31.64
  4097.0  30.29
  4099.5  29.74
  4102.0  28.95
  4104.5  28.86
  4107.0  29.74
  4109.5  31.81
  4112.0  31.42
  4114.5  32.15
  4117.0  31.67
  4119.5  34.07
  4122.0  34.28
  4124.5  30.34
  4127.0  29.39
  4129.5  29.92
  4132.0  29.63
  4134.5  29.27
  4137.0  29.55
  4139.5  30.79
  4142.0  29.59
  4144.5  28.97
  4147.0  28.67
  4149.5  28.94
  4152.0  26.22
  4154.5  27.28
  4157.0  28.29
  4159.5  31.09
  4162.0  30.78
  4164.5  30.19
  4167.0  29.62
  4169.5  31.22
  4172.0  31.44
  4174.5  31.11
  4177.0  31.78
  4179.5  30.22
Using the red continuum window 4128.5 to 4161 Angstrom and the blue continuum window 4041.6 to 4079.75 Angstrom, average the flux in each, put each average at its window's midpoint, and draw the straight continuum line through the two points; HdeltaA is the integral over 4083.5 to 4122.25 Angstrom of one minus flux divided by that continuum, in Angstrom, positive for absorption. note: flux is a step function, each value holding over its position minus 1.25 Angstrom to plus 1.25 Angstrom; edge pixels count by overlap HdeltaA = -2.3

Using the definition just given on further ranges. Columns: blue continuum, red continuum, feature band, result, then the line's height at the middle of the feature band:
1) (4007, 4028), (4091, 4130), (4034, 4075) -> 1.9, 32.6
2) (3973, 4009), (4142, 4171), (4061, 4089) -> -3.4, 28.7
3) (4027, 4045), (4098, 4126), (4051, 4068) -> 0.9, 31.7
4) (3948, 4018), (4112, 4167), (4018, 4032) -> -4.1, 26.3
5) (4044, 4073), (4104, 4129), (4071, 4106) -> -1.4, 31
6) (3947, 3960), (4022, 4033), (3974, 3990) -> 0.8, 26.5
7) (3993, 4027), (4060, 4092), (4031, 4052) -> 0.7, 32.5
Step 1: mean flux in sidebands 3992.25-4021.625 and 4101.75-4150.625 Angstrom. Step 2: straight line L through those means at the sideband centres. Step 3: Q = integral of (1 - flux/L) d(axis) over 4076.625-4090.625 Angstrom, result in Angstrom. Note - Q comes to -1.1 Angstrom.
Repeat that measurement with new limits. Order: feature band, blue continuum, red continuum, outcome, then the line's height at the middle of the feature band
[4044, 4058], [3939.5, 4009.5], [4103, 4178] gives -2.33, 26.4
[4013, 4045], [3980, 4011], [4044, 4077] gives -2.54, 30.6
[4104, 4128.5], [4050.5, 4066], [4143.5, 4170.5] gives -1.50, 29.6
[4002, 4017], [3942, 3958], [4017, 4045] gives -1.07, 29.9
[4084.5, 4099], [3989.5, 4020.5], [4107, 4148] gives -0.89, 31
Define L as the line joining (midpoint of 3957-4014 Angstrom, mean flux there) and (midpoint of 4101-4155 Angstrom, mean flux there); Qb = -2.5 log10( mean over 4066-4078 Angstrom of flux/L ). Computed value -0.15 mag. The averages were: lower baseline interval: 24.7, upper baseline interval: 30.1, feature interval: 32.3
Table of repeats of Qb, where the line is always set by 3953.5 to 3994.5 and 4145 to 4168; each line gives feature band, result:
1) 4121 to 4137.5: -0.092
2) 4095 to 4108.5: -0.115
